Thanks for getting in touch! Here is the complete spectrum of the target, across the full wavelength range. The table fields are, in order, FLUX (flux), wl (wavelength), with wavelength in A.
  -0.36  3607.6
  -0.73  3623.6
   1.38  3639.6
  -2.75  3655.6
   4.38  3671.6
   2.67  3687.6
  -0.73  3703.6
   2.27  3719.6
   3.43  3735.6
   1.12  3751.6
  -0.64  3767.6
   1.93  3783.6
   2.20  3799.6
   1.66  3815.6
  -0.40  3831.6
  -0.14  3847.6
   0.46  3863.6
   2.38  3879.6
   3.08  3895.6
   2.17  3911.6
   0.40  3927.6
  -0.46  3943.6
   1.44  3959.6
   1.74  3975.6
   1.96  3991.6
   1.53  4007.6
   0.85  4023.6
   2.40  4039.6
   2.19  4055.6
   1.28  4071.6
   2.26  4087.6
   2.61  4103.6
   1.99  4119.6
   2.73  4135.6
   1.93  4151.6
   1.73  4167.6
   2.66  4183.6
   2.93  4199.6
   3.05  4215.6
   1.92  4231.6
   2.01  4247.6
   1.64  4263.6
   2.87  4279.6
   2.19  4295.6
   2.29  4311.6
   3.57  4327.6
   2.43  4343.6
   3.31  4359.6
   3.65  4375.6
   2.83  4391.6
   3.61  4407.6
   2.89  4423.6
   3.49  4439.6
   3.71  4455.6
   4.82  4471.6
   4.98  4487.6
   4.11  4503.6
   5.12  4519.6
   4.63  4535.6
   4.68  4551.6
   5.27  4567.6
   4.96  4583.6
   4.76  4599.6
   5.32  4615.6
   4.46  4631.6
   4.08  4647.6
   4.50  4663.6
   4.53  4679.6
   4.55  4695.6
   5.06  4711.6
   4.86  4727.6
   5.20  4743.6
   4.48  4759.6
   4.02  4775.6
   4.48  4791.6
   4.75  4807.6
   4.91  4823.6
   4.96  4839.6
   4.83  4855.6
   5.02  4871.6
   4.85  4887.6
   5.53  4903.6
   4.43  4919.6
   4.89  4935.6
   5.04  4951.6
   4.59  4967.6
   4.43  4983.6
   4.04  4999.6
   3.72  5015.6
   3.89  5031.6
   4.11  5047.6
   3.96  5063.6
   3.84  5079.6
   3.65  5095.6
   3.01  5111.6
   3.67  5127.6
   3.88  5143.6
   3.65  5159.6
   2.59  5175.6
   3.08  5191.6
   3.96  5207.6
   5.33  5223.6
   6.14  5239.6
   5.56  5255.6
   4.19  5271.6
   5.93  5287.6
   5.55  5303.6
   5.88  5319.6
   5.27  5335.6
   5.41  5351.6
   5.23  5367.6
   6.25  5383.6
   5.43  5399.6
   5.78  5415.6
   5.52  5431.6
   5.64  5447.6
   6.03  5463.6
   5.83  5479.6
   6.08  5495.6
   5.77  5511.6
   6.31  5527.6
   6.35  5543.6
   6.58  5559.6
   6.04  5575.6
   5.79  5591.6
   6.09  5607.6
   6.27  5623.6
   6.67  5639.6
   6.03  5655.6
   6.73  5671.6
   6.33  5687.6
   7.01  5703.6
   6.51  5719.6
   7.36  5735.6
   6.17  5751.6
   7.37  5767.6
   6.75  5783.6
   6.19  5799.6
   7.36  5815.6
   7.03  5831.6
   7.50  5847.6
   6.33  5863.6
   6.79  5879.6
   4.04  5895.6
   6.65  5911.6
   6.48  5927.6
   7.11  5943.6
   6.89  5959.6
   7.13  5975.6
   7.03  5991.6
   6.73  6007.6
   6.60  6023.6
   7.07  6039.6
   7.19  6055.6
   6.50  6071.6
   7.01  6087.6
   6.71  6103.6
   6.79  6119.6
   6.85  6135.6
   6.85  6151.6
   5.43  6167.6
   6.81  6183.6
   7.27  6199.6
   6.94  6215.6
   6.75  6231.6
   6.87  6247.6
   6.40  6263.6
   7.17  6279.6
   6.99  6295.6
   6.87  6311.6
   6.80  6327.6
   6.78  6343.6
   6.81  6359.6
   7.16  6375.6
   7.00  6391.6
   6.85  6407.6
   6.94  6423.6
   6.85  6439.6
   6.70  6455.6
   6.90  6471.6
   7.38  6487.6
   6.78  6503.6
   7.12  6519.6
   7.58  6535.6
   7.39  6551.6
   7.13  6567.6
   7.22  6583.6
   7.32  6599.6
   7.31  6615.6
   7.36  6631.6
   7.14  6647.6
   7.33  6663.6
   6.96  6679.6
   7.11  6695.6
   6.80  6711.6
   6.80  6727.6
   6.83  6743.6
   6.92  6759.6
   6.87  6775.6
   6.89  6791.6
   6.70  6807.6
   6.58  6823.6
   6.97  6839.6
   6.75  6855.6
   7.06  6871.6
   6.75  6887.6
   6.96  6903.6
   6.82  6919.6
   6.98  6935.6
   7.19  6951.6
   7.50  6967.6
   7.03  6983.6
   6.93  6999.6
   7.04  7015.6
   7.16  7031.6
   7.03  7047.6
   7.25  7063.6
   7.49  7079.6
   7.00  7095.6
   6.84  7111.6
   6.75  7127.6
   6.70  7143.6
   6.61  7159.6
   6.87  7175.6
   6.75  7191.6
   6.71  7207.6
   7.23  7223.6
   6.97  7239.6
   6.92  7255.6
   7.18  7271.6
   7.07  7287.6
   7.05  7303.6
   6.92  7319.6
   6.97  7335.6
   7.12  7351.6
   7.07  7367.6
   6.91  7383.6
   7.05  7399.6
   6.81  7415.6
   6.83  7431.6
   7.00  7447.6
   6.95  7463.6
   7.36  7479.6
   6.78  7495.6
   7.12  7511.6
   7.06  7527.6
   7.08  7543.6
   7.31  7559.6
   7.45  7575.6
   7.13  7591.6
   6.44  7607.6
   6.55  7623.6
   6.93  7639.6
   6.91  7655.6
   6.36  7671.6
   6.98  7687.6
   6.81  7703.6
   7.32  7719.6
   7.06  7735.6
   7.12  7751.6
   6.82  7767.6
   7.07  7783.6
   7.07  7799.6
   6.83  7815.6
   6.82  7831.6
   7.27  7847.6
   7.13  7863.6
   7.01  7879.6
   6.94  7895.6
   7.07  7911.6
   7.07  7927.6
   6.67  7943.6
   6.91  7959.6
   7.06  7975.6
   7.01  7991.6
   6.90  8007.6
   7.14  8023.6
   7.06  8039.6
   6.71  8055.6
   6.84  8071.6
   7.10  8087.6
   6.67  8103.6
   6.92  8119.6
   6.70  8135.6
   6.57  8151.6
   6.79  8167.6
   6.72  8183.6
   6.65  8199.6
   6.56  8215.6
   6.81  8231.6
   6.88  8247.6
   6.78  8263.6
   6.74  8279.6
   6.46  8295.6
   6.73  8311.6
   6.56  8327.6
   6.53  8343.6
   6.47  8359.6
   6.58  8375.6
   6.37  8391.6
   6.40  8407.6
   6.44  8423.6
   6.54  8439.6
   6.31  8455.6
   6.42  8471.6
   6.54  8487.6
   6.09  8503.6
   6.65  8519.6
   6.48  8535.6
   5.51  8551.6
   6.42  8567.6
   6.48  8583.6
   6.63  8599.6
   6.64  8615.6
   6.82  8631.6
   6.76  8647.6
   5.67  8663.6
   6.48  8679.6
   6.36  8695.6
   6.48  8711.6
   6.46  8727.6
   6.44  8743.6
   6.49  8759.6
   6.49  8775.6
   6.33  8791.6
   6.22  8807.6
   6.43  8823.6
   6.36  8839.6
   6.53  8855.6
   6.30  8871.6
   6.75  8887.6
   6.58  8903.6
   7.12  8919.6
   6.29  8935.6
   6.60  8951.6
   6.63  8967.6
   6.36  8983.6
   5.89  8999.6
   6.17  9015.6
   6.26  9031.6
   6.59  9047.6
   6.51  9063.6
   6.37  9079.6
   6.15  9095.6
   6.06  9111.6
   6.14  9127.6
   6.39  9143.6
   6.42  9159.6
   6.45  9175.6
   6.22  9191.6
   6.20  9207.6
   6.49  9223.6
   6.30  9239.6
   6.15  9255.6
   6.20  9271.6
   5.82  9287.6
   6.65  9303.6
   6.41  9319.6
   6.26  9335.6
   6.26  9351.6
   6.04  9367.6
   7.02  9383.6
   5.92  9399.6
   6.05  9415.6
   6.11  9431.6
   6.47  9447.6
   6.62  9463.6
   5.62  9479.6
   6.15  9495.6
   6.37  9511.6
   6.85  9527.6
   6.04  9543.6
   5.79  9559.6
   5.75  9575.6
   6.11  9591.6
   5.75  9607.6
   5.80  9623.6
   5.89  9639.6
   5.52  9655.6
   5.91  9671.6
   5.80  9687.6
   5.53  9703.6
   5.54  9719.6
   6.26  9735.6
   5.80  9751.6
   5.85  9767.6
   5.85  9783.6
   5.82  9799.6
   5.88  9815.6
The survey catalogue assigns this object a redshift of 0.00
